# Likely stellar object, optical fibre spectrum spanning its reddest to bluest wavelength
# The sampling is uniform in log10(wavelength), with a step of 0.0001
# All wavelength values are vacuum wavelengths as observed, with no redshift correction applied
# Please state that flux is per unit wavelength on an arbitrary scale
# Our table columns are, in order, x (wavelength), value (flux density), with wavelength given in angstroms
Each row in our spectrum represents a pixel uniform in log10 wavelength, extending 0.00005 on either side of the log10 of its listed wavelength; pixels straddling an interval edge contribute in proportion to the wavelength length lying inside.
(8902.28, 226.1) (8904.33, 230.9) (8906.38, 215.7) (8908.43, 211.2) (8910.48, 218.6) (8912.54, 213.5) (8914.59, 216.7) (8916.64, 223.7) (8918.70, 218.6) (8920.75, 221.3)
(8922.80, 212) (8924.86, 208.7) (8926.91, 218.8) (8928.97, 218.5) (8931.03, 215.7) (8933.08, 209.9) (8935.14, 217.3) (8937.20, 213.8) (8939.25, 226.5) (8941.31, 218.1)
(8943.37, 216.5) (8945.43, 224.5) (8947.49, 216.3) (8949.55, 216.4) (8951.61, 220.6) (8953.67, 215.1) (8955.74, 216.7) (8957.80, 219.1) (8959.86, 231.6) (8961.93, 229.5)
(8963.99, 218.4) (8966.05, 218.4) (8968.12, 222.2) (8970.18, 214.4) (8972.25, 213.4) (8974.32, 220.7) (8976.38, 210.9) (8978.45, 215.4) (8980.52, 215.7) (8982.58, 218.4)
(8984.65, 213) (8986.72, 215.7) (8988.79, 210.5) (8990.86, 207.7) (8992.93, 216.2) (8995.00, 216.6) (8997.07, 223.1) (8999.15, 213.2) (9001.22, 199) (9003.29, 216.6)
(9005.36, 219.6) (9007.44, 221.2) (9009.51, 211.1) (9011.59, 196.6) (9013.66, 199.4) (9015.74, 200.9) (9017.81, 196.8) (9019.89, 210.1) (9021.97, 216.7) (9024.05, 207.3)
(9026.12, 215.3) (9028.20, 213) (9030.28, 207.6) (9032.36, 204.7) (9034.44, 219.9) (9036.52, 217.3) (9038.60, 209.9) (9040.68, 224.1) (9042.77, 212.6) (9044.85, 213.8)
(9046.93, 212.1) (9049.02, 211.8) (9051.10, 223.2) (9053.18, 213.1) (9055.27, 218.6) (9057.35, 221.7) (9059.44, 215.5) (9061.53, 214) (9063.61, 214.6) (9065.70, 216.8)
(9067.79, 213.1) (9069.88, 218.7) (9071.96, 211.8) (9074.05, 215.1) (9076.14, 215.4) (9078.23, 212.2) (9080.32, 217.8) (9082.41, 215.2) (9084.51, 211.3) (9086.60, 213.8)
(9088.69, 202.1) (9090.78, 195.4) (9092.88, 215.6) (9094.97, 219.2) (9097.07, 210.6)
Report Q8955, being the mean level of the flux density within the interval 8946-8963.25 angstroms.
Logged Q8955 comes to 221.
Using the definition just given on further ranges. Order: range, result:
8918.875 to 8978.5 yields 218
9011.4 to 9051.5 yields 211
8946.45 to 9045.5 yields 214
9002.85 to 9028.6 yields 209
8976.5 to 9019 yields 211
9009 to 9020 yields 201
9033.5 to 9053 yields 216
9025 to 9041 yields 214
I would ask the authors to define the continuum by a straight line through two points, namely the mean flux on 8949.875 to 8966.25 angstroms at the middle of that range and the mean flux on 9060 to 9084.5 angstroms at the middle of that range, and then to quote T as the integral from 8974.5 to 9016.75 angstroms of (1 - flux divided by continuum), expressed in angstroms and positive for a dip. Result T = 1.3 angstroms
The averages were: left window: 221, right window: 215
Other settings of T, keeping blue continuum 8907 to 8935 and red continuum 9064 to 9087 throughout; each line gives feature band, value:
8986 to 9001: 0.10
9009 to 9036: 0.92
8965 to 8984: -0.09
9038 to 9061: -0.13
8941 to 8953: -0.16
